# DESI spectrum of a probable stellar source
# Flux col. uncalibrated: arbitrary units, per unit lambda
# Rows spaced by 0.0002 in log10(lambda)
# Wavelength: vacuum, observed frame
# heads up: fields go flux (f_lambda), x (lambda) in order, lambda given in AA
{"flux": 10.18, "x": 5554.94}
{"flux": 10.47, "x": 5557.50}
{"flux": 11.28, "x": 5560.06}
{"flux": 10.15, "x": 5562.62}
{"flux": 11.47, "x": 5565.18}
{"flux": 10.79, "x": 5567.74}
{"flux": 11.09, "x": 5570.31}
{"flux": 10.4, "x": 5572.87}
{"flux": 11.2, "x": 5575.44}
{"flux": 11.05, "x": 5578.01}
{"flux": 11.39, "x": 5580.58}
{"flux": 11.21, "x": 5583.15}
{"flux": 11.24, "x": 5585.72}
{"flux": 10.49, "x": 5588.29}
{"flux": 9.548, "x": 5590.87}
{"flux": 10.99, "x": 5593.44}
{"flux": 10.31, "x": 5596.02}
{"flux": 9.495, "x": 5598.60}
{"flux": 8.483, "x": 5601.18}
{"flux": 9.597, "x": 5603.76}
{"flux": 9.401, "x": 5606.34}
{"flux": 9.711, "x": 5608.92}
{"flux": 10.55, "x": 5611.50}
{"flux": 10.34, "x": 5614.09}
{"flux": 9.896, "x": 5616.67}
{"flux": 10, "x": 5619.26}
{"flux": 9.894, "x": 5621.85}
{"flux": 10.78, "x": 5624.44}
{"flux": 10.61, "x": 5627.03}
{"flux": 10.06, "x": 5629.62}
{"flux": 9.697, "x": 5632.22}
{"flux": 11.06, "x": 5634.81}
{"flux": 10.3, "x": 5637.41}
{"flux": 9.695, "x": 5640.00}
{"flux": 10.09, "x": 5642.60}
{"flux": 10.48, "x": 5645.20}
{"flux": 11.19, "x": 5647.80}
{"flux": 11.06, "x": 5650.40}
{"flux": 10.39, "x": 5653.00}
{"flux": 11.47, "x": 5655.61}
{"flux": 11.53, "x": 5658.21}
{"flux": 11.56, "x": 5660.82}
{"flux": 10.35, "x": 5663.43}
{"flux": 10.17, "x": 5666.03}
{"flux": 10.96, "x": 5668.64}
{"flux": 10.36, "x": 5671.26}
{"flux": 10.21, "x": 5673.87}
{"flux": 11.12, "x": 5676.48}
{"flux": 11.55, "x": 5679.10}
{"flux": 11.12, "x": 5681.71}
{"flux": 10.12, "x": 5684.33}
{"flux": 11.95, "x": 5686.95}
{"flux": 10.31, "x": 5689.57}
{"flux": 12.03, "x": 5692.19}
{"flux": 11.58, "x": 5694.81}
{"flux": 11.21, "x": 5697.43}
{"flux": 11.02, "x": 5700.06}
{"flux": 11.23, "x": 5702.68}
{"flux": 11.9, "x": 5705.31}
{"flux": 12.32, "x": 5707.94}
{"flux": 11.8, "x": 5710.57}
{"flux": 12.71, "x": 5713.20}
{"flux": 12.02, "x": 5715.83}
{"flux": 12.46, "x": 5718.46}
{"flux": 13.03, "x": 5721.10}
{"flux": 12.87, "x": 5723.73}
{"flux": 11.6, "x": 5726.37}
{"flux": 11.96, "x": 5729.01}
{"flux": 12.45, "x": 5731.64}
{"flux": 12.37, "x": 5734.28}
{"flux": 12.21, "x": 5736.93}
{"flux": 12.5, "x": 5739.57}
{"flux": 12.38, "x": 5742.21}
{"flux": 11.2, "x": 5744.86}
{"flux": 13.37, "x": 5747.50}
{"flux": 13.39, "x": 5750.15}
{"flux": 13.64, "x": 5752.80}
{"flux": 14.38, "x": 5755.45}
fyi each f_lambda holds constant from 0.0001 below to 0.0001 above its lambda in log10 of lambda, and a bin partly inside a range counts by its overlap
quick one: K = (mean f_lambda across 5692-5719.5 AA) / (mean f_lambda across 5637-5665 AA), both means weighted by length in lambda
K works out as 1.1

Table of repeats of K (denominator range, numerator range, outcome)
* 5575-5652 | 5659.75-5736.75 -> 1.12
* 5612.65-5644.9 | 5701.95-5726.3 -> 1.20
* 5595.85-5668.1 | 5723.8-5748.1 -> 1.19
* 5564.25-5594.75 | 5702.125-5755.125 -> 1.14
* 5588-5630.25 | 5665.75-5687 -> 1.08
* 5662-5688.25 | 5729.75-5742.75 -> 1.15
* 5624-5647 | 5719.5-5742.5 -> 1.20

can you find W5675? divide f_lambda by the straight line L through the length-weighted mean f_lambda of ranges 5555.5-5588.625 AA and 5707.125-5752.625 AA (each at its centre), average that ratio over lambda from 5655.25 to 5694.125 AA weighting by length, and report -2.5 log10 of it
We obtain 0.09 mag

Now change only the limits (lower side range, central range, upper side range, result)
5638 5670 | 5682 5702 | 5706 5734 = 0.045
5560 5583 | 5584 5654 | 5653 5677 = 0.071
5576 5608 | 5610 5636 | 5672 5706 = 0.029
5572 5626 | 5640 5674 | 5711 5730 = 0.053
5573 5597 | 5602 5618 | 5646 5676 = 0.099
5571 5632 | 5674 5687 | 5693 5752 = 0.049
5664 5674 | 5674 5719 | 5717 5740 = -0.016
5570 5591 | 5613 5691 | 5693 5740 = 0.088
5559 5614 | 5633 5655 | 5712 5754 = 0.072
